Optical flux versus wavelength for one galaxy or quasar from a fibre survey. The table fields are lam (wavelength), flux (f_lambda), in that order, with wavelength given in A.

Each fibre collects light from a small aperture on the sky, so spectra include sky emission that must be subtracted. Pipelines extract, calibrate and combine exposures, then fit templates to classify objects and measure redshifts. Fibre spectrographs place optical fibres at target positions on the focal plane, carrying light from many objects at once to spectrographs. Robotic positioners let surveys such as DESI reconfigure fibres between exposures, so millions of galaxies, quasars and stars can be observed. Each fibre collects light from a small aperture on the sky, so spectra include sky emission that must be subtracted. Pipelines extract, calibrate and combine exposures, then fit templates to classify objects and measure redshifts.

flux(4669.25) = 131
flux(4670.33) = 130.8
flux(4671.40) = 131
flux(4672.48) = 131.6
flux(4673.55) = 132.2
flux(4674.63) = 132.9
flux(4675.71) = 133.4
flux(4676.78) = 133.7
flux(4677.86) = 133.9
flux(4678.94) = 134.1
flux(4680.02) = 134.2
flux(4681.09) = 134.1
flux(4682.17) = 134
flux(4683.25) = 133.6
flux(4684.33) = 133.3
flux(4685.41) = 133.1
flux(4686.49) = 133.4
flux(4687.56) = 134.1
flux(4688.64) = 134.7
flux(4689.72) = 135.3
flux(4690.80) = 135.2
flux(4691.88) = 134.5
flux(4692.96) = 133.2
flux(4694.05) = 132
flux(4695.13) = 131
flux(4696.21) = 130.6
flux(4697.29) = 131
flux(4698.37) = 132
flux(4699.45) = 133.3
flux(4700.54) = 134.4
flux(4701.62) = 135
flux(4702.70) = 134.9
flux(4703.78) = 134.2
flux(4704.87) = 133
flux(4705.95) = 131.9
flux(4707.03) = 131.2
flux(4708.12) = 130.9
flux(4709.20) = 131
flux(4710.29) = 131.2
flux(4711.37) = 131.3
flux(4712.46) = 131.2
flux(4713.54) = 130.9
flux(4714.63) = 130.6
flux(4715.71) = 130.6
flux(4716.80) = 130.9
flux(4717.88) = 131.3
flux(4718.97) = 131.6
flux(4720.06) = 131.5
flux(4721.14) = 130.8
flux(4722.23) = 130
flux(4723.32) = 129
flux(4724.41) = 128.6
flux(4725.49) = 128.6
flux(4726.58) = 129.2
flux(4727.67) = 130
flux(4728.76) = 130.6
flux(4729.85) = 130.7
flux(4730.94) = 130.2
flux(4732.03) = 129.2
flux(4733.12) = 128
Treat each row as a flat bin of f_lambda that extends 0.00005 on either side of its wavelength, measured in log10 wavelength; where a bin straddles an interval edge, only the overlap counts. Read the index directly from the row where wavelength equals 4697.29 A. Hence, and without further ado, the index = 131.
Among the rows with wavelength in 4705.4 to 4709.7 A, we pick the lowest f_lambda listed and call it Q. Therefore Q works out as 130.9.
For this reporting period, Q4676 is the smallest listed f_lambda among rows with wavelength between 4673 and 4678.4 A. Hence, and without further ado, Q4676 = 132.2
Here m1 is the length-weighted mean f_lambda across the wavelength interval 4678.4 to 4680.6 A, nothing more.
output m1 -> 134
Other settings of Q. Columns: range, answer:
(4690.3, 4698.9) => 130.6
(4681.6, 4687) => 133.1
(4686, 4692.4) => 133.4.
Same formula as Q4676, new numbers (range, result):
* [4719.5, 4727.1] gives 128.6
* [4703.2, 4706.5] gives 131.9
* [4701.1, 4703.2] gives 134.9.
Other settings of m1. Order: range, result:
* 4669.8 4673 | 131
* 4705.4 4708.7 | 132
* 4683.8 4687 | 133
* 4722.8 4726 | 129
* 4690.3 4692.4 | 135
